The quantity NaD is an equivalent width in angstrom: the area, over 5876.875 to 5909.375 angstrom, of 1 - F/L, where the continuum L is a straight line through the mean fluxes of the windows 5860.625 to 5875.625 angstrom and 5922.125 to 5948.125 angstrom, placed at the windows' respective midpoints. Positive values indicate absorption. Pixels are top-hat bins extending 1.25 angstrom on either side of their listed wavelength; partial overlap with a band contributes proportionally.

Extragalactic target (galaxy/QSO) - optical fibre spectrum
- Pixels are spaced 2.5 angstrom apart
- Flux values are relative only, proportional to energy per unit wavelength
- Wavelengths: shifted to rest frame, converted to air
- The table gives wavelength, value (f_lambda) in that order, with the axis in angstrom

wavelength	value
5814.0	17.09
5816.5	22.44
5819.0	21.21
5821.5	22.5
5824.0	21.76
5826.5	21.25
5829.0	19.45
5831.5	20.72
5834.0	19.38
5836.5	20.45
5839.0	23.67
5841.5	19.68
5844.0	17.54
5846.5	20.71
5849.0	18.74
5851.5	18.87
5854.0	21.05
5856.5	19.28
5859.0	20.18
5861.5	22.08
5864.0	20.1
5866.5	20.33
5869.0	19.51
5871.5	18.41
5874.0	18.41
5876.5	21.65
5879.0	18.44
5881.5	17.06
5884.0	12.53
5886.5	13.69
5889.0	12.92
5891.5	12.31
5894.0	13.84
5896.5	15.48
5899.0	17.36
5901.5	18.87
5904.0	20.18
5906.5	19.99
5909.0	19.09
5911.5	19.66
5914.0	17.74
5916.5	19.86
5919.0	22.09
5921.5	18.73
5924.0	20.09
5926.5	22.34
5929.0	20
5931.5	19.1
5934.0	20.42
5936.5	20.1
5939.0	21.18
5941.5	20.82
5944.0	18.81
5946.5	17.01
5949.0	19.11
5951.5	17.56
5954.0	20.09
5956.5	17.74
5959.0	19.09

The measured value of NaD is 5.7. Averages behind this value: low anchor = 19.8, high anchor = 19.9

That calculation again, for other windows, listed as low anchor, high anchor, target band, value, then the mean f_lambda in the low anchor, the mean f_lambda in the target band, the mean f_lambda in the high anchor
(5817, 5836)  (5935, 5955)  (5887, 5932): 3.57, 20.9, 18.2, 19.3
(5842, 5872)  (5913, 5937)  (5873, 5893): 4.08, 19.8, 15.8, 20.1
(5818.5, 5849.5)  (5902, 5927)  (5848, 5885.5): 2.25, 20.6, 19.1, 19.9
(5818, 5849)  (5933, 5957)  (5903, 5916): 0.25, 20.6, 19.3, 19.3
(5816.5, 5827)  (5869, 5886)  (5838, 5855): 0.01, 21.8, 20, 17.7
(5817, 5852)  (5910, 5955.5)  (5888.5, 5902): 3.34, 20.5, 15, 19.7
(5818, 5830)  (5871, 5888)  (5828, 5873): -1.84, 21.3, 20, 17.1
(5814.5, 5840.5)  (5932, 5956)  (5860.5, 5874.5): 0.48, 21.1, 19.8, 19.4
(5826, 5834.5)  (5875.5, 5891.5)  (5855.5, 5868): -2.07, 20.2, 20.4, 15.7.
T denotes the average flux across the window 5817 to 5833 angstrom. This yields 21.2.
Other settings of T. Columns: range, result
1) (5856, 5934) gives 18.5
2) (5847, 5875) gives 19.8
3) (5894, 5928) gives 19.1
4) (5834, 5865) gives 20.2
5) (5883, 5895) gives 13.1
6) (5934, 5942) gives 20.6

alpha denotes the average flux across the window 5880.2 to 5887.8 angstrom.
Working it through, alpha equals 14.4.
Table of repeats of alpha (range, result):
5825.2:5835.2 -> 20.2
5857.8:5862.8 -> 21.1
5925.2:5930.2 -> 21.2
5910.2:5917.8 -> 19.1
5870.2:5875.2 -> 18.4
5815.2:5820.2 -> 21.8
